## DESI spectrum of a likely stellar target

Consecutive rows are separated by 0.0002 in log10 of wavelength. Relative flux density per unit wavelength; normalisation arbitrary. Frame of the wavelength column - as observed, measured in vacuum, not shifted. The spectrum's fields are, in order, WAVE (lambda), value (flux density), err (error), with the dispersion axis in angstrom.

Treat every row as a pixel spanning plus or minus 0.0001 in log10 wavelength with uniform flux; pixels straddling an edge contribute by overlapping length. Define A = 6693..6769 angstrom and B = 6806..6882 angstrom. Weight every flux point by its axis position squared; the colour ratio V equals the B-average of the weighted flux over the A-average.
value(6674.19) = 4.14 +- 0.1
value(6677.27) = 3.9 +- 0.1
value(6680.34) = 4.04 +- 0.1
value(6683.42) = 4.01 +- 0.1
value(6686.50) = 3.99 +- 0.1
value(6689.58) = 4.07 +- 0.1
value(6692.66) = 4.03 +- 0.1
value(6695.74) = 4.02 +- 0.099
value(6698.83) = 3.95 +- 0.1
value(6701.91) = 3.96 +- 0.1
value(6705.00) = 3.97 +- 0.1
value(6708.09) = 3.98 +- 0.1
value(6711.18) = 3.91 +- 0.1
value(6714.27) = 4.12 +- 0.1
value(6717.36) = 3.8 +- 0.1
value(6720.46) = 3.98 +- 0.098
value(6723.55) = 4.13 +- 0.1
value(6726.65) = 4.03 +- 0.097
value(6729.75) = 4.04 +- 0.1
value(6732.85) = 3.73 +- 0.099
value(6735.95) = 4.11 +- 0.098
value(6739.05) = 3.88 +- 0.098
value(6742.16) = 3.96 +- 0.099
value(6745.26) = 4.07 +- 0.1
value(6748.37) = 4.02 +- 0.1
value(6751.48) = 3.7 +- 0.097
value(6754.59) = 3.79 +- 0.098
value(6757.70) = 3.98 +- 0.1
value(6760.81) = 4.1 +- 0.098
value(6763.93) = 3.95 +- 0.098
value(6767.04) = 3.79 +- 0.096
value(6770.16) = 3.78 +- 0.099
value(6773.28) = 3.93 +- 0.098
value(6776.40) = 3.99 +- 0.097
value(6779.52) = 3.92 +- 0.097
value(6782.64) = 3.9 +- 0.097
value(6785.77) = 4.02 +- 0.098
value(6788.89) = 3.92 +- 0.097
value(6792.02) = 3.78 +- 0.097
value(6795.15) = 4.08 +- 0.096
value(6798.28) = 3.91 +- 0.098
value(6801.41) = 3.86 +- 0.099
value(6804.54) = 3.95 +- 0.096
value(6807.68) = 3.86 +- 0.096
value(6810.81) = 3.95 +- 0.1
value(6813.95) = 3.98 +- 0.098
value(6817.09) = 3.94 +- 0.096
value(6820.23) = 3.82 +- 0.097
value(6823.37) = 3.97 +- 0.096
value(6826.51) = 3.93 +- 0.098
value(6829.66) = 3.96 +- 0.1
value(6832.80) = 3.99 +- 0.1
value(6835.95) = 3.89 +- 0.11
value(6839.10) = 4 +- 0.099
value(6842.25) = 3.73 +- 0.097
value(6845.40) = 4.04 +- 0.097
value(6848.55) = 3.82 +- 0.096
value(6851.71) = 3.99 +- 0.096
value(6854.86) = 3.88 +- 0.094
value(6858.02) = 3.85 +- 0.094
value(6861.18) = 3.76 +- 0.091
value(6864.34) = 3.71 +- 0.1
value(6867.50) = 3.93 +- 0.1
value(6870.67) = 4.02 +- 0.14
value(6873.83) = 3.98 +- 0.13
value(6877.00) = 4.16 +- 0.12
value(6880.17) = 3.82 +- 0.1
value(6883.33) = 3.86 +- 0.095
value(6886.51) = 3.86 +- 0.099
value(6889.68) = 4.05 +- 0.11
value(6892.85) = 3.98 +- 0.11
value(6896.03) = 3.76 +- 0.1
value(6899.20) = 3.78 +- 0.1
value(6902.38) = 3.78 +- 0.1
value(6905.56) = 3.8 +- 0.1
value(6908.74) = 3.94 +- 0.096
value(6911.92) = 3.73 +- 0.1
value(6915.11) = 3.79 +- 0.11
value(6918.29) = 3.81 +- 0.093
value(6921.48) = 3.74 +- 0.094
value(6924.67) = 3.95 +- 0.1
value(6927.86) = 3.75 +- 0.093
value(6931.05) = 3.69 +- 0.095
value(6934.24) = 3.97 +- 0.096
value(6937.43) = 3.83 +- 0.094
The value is 1.0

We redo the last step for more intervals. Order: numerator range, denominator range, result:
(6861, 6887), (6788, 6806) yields 1.02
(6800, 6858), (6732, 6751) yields 1.02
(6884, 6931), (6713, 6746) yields 1.01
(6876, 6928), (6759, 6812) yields 1.02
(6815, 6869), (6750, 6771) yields 1.03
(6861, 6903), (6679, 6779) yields 1.03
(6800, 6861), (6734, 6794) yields 1.02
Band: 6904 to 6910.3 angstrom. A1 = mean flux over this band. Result 3.87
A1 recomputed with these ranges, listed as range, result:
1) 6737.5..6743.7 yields 3.92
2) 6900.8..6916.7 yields 3.81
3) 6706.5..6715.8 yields 4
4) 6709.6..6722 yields 3.95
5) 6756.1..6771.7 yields 3.92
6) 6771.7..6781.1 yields 3.95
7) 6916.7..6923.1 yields 3.77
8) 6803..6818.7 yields 3.93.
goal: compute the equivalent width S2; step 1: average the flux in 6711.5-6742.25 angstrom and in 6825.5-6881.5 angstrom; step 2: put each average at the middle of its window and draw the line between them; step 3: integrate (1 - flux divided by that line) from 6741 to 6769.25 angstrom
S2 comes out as 0.3 angstrom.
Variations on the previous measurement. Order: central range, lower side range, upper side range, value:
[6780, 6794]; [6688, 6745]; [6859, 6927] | 0.1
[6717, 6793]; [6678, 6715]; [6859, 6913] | 0.5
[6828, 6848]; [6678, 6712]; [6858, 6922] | -0.2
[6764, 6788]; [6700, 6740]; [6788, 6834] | 0.2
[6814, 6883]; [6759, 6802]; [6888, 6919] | -0.6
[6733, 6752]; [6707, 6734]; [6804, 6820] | 0.0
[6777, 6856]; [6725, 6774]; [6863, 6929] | -0.5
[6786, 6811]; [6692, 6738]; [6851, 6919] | 0.1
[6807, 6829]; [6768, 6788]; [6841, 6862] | -0.2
